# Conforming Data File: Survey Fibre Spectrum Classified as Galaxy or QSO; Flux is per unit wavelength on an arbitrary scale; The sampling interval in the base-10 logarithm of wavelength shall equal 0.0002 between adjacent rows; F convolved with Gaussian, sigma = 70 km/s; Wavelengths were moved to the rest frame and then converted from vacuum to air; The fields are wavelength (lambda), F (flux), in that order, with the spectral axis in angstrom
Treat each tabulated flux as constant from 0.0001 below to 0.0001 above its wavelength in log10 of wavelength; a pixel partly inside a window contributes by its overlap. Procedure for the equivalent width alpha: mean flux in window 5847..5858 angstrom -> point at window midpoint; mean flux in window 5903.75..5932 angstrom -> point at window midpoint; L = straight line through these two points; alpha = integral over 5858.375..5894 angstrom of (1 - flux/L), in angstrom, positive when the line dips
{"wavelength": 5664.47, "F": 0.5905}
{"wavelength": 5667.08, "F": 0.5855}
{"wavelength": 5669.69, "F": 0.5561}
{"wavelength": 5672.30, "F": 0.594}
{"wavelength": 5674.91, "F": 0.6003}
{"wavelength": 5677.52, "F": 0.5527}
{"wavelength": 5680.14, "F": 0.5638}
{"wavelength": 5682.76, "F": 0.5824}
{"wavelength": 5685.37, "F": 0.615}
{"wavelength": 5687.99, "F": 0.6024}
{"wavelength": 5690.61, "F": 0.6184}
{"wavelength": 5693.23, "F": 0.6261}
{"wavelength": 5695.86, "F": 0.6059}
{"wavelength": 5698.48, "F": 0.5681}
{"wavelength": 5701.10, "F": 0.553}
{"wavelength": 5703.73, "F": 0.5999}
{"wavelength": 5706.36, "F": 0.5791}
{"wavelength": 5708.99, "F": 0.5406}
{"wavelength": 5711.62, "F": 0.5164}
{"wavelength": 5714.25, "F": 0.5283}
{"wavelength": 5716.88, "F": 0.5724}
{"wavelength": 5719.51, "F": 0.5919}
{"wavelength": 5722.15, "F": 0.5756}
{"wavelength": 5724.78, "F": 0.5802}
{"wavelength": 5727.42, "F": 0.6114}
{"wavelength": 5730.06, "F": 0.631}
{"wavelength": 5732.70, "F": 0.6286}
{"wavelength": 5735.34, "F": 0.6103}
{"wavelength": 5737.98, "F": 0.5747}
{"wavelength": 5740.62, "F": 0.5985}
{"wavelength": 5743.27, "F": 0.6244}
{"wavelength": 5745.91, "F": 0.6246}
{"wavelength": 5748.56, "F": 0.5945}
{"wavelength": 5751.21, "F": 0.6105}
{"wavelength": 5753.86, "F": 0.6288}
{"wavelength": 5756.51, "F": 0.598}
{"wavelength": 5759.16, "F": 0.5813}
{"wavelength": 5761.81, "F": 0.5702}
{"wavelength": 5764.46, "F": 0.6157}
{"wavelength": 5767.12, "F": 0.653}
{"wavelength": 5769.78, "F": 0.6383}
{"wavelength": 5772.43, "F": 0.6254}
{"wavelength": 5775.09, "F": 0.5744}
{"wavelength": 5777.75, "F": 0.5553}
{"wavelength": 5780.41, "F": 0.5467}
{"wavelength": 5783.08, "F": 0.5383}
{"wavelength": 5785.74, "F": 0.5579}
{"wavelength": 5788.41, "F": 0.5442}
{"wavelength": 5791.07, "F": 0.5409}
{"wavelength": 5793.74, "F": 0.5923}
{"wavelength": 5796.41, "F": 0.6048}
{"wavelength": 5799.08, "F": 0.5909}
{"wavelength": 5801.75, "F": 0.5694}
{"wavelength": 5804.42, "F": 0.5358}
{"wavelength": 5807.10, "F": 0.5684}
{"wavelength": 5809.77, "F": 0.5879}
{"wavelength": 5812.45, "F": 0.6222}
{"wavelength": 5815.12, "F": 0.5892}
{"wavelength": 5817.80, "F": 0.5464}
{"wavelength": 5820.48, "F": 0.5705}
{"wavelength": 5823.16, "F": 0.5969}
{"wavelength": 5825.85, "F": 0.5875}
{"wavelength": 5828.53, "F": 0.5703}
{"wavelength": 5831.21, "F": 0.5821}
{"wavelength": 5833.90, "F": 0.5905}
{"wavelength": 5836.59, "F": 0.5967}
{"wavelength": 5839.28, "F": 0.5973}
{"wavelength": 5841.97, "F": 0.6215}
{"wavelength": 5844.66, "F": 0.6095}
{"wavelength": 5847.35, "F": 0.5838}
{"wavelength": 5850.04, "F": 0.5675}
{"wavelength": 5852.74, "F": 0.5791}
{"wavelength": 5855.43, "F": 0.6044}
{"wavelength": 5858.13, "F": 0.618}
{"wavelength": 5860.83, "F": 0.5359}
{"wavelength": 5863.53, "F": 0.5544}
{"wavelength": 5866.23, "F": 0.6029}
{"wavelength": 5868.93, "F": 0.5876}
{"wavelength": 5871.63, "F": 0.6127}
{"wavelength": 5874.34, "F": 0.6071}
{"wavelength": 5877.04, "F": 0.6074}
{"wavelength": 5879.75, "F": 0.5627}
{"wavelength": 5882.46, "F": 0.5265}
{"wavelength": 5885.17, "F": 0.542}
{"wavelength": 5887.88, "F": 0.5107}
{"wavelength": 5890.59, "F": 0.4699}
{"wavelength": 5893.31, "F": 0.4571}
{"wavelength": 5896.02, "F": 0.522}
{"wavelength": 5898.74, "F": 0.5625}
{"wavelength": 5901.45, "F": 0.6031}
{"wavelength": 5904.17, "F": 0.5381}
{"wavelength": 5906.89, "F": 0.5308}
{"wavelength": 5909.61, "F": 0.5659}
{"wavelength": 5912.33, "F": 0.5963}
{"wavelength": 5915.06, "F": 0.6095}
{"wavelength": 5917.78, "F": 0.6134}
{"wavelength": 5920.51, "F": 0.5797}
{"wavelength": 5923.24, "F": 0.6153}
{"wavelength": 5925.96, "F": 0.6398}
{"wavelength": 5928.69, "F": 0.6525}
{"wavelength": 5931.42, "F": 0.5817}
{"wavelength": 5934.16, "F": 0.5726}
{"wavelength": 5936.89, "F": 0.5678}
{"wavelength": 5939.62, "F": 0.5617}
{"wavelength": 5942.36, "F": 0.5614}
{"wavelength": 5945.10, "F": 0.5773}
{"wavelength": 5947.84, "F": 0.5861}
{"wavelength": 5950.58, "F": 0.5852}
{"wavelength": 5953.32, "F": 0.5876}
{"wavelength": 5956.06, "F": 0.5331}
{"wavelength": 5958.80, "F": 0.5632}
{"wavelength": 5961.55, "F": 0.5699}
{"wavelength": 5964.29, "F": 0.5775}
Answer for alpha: 2.1 angstrom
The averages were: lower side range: 0.588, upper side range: 0.595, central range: 0.556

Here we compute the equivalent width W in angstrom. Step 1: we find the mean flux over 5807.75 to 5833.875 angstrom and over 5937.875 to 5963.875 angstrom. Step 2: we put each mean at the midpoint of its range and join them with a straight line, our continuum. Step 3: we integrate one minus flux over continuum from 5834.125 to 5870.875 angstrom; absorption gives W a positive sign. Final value -0.58 angstrom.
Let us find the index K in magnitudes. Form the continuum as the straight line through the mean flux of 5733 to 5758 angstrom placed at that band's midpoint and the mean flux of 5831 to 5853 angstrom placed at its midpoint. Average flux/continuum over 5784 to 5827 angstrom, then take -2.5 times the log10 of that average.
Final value 0.044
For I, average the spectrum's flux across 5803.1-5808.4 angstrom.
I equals 0.551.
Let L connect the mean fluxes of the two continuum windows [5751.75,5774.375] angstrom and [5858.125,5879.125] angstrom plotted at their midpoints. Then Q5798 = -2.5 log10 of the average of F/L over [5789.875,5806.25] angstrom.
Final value 0.06 mag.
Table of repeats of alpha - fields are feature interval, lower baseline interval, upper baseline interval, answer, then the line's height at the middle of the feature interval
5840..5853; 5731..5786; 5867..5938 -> -0.27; 0.582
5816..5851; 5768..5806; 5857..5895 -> -1.38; 0.564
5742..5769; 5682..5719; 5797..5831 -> -1.47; 0.579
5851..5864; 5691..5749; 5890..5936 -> -0.05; 0.577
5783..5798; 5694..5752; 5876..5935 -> 0.36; 0.58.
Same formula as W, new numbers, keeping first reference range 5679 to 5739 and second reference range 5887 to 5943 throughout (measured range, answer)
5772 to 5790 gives 0.62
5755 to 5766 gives -0.22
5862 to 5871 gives -0.17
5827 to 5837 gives -0.15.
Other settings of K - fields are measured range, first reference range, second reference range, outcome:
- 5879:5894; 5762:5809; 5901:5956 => 0.142 mag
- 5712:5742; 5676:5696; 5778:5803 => -0.011 mag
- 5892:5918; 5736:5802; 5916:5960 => 0.056 mag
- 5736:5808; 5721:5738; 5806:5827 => 0.012 mag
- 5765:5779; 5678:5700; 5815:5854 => -0.036 mag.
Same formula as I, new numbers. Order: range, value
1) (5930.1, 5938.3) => 0.574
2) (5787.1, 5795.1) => 0.559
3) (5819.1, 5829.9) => 0.581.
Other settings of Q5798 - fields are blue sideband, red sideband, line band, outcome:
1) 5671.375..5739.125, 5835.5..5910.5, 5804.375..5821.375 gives -0.01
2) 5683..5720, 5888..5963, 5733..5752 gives -0.05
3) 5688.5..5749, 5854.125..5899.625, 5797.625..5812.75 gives -0.01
